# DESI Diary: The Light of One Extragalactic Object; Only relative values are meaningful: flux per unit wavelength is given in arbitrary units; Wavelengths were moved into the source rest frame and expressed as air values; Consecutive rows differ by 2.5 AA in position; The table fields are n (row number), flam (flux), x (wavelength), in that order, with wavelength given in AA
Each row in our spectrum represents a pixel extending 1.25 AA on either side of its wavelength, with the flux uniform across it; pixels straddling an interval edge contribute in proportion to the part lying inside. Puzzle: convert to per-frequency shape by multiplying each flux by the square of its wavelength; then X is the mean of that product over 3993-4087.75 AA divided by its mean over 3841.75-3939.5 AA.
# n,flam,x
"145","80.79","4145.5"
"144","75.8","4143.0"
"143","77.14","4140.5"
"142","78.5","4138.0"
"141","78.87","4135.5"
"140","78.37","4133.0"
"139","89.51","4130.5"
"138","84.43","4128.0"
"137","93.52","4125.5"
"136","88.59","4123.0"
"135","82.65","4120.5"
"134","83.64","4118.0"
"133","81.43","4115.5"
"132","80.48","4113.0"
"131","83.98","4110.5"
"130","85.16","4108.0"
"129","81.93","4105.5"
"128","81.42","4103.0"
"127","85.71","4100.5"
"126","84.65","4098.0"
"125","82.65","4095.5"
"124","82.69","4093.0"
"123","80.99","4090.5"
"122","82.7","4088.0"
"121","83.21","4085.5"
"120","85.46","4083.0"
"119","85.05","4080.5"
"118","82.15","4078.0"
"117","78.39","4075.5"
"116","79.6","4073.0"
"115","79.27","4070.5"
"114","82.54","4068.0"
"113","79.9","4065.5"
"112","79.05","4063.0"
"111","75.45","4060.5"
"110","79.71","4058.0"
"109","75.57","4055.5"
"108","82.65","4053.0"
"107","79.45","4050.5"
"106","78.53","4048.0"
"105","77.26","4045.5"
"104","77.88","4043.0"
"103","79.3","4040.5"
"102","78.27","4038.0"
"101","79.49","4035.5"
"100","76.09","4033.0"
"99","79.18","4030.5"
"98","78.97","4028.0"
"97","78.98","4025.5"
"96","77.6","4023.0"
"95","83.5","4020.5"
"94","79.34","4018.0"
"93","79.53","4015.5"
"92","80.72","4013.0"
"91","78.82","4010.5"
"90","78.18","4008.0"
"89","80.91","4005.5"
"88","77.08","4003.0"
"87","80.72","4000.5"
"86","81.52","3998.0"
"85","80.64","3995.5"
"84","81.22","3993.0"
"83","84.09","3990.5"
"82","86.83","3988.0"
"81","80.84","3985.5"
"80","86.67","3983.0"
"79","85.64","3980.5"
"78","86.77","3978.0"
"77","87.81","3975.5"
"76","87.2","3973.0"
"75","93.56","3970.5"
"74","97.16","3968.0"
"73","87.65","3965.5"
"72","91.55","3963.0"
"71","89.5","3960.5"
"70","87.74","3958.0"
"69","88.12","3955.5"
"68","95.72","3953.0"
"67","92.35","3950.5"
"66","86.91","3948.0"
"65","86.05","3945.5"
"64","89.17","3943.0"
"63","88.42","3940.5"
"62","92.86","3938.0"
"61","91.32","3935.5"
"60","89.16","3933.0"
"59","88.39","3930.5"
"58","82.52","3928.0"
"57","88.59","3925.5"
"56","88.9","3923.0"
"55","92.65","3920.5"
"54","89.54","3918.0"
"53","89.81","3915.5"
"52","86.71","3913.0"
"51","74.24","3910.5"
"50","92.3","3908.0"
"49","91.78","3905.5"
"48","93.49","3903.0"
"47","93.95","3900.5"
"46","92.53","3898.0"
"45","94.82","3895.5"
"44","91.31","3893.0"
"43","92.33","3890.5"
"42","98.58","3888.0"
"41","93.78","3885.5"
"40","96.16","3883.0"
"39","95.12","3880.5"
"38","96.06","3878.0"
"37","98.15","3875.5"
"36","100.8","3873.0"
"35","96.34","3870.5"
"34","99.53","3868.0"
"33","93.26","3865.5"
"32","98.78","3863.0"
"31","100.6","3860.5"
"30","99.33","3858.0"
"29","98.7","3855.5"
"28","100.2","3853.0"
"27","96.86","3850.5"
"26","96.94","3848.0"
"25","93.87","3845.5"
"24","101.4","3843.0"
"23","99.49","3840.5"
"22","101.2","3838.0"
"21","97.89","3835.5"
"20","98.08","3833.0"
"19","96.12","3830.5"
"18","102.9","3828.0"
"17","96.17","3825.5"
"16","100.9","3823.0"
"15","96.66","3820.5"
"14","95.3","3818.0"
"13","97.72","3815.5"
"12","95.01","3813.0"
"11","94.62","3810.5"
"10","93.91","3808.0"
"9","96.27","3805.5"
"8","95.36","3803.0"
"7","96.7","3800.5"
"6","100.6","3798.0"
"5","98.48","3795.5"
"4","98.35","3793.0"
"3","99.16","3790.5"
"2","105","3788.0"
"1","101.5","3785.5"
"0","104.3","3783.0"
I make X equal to 0.9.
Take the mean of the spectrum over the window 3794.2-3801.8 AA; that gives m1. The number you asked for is 98.6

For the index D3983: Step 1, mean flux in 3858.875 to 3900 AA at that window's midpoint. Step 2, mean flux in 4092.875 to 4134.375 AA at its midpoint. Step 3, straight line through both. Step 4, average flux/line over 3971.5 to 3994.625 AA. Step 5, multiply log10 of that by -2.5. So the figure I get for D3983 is 0.07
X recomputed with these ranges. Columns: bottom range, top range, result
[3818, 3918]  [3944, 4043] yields 0.93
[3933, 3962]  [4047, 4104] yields 0.96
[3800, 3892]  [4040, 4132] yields 0.95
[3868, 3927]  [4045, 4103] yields 0.96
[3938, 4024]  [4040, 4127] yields 1.01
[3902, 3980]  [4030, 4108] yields 0.96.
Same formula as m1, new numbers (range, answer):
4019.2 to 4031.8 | 79.6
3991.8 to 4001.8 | 81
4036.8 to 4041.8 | 78.8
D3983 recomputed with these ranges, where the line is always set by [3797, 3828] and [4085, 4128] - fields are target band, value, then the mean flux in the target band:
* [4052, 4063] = 0.10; 78.3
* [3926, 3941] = 0.03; 88.8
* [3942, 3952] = 0.03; 88.8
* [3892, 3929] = 0.04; 89.6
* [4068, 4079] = 0.07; 80.1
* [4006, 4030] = 0.11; 79.5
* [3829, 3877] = -0.04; 98.3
